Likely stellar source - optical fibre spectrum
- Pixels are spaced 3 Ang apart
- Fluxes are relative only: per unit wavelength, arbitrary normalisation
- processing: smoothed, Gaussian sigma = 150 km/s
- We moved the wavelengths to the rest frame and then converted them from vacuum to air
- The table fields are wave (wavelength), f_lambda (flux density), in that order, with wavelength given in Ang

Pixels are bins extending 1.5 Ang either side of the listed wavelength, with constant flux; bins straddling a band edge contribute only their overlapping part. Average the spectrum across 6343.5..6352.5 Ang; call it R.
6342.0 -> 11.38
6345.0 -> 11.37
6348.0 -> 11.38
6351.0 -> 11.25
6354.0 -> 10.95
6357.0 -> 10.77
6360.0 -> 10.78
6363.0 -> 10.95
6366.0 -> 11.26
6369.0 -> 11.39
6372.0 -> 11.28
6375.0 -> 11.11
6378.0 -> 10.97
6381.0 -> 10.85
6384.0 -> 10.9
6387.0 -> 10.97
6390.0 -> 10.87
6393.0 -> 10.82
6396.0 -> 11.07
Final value 11.3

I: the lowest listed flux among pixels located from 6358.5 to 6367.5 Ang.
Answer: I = 10.78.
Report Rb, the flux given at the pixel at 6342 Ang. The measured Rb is 11.38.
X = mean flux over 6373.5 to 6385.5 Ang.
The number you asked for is 11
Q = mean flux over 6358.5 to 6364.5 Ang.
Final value 10.9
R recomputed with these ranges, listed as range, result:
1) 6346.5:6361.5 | 11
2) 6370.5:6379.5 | 11.1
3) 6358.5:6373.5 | 11.1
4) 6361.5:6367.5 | 11.1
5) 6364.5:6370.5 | 11.3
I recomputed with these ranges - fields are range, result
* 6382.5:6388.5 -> 10.9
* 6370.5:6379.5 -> 10.97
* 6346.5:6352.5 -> 11.25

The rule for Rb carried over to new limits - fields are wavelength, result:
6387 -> 10.97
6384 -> 10.9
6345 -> 11.37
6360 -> 10.78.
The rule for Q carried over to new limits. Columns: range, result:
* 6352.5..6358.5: 10.9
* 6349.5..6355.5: 11.1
